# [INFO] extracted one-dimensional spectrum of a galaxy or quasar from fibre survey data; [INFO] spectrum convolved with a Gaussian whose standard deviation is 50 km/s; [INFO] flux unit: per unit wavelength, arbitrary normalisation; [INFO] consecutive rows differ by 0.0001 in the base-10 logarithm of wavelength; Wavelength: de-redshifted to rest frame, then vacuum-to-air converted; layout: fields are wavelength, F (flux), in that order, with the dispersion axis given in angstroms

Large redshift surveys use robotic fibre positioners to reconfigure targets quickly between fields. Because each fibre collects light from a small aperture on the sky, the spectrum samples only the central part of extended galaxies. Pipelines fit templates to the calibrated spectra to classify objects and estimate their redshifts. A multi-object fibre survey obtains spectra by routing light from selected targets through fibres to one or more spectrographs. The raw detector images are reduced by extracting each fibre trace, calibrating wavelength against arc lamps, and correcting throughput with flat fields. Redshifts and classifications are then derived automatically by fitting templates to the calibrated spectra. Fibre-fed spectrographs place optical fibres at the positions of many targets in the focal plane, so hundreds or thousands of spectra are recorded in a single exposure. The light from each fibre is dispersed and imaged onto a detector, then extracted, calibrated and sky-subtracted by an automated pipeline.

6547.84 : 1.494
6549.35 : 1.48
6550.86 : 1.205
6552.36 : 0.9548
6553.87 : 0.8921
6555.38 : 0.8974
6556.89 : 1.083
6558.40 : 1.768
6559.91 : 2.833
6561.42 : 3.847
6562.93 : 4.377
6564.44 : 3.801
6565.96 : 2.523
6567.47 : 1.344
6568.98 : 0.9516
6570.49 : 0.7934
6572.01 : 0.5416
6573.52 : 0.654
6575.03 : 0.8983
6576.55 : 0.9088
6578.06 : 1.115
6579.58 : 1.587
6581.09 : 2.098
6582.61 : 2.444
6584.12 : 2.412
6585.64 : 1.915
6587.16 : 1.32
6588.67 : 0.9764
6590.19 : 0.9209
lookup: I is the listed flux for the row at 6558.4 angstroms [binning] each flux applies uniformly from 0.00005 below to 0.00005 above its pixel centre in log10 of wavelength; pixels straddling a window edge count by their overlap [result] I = 1.768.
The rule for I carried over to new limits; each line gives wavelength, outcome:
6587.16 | 1.32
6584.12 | 2.412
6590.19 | 0.9209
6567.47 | 1.344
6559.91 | 2.833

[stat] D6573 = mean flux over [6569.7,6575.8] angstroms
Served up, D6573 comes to 0.723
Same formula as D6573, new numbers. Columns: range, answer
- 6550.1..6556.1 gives 0.989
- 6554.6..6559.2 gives 1.26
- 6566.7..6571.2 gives 1.04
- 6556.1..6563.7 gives 2.78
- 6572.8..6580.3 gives 1.03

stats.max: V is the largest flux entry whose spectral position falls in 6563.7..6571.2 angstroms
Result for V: 3.801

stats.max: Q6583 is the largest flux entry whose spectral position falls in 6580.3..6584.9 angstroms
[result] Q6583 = 2.444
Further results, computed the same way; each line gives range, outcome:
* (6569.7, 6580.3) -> 1.587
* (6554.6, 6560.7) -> 2.833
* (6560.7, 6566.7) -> 4.377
